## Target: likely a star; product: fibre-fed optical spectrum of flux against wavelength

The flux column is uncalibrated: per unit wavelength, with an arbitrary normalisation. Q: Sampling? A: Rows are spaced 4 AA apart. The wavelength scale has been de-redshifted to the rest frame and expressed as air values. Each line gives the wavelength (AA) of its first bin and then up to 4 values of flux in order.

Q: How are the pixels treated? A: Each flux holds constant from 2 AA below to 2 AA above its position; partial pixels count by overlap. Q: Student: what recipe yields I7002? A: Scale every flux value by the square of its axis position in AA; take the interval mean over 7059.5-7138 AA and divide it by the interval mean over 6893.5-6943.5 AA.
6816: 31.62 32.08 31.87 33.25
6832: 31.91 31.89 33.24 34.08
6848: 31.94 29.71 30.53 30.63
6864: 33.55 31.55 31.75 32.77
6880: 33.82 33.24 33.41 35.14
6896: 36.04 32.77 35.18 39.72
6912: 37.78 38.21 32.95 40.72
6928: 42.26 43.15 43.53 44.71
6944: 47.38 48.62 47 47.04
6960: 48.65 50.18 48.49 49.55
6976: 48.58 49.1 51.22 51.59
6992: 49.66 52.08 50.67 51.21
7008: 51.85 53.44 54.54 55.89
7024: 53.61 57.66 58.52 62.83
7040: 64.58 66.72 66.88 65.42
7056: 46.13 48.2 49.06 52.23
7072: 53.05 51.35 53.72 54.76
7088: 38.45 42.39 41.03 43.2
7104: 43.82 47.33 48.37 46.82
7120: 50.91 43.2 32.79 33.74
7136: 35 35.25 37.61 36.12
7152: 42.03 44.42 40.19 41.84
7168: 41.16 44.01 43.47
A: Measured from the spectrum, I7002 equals 1.2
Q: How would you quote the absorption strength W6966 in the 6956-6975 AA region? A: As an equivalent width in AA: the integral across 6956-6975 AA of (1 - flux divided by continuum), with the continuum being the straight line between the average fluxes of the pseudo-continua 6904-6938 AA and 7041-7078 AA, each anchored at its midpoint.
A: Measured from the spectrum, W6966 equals -1.80 AA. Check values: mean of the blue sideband 39.5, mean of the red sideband 55.7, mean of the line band 49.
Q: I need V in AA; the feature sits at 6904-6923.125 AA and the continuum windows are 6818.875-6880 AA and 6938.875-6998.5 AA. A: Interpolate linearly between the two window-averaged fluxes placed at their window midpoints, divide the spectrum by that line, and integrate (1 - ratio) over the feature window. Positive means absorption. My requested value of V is 1.85 AA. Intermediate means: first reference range 32.1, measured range 37.2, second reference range 49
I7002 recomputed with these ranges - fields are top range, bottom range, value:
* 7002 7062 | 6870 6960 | 1.51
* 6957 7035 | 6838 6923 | 1.59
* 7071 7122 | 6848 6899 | 1.54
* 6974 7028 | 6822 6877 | 1.70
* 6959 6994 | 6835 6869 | 1.61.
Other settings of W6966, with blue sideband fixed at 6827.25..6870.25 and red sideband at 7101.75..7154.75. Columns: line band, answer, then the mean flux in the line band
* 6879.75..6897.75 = -0.6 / 34.4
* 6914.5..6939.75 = -4.3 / 40.5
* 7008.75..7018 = -4.1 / 53.7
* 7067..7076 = -3.0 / 52.4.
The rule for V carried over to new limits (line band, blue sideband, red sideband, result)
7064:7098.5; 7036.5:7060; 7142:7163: 3.8 AA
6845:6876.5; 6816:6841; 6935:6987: 4.0 AA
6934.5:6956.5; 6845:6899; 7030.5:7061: -1.0 AA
